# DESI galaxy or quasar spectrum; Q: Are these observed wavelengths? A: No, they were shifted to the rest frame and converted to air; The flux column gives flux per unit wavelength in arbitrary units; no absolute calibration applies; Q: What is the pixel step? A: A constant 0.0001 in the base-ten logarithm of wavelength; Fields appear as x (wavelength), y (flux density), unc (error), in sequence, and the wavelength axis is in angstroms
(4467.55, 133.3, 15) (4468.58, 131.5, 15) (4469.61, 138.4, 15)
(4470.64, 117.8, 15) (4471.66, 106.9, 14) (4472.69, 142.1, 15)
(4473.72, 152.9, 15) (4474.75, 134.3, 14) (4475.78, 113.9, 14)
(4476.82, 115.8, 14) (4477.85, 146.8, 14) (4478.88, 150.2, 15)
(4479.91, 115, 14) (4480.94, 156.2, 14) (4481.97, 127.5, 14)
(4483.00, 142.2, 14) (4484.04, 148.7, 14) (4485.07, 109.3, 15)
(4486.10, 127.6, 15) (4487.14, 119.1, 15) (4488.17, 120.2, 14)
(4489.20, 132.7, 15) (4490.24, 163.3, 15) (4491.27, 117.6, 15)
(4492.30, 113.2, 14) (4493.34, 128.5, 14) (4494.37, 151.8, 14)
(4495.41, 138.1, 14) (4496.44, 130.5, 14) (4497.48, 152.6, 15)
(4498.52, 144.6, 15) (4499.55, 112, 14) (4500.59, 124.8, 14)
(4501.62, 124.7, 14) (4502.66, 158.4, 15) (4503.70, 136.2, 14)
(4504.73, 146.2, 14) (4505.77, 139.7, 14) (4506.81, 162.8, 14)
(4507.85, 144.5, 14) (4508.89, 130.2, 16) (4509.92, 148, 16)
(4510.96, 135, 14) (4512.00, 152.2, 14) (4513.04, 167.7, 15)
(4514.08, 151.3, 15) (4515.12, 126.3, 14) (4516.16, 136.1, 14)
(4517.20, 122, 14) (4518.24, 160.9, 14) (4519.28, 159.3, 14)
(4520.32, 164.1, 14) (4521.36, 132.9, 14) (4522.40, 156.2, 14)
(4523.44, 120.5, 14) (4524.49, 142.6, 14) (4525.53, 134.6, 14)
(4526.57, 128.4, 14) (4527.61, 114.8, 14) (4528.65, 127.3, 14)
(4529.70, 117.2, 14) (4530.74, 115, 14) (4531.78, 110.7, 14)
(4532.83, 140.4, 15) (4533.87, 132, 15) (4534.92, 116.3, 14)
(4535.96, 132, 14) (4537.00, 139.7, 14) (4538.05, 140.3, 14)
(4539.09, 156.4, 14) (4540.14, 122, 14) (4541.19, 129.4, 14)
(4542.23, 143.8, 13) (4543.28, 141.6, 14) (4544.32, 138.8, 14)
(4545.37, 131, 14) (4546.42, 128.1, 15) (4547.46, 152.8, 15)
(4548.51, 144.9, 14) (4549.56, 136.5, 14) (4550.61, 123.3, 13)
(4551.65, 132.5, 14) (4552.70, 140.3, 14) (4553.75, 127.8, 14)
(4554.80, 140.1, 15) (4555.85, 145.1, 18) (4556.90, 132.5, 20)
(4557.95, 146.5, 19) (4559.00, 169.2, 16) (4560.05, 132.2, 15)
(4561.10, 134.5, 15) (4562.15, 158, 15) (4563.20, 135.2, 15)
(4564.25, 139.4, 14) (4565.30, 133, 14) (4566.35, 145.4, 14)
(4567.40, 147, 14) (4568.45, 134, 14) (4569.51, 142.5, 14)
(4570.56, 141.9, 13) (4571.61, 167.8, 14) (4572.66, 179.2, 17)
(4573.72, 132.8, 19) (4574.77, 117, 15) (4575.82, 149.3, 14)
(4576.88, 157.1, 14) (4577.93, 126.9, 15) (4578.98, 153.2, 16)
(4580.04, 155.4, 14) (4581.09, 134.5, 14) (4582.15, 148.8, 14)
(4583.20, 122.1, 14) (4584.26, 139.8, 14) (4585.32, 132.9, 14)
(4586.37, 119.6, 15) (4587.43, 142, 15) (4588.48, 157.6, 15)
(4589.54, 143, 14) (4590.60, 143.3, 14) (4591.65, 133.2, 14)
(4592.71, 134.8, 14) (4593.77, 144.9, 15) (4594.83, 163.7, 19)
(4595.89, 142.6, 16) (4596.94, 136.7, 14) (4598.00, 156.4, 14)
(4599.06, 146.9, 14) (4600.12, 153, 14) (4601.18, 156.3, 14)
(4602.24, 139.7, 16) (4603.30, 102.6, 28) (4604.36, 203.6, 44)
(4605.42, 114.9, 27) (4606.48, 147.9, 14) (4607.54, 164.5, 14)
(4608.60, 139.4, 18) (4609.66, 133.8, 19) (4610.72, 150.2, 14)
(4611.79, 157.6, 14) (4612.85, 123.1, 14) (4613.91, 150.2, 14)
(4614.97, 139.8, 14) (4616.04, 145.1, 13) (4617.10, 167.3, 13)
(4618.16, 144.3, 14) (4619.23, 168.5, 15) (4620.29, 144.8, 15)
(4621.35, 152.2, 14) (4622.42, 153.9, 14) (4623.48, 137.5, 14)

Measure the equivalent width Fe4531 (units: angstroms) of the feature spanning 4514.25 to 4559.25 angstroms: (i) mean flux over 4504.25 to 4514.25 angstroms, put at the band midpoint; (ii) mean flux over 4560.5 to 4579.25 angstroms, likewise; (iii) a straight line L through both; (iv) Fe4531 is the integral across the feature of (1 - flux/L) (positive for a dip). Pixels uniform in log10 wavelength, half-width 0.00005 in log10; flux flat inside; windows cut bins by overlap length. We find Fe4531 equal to 3.1 angstroms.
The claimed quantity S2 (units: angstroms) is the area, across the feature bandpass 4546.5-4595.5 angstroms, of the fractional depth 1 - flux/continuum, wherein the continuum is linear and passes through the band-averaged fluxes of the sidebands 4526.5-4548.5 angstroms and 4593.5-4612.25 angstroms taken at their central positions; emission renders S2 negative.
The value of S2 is -0.8 angstroms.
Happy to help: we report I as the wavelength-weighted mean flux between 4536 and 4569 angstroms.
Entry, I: 139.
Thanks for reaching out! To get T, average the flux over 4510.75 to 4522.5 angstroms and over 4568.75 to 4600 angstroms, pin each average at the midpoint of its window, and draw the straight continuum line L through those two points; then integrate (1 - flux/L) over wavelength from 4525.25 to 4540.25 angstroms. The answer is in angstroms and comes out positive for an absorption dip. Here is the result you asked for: 1.8 angstroms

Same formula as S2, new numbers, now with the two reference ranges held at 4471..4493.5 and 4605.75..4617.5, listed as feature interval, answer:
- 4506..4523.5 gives -1.42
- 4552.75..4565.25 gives -0.12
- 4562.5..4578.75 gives -0.23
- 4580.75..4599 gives 0.34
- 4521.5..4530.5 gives 0.42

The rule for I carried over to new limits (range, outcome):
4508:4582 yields 139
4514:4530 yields 137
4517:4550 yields 136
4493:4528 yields 141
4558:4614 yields 144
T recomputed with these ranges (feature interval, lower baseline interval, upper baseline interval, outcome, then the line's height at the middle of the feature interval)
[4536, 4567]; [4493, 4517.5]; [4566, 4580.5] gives 1.1 angstroms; 144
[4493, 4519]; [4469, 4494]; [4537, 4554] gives -1.5 angstroms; 133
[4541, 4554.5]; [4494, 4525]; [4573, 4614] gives 0.6 angstroms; 143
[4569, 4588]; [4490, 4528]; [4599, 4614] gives 0.2 angstroms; 144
